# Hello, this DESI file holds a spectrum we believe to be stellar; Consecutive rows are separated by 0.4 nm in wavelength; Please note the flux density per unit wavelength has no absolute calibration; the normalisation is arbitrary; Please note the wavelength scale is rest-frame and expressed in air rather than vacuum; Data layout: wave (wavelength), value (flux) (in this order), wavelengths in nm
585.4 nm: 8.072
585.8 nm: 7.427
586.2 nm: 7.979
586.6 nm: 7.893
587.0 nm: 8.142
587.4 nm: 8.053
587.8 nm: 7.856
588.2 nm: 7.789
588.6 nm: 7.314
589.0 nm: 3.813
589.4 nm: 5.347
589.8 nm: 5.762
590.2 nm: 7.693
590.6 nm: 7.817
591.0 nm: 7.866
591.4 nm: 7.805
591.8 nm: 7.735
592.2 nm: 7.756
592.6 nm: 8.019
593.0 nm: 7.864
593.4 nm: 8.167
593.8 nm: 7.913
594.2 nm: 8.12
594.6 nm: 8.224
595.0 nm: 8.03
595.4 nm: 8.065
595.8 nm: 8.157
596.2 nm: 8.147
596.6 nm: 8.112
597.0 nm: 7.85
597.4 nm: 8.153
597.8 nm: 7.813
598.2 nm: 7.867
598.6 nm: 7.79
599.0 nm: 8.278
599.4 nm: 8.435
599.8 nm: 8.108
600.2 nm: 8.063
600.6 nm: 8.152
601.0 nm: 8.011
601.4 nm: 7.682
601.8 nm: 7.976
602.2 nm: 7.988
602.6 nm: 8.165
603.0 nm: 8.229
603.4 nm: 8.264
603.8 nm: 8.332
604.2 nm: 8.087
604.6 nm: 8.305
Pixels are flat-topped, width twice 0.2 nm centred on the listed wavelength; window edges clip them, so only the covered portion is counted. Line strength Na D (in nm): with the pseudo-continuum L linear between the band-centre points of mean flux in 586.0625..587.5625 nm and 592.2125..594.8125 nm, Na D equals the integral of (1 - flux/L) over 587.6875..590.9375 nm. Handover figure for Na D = 0.54 nm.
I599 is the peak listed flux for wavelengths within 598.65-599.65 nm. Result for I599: 8.435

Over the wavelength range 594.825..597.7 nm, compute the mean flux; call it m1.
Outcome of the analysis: 8.06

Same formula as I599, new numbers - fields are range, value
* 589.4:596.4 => 8.224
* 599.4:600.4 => 8.108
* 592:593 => 8.019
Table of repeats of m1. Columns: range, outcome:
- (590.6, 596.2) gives 7.98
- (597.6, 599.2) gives 7.94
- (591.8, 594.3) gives 7.95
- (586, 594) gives 7.43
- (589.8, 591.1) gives 7.47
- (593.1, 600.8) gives 8.07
